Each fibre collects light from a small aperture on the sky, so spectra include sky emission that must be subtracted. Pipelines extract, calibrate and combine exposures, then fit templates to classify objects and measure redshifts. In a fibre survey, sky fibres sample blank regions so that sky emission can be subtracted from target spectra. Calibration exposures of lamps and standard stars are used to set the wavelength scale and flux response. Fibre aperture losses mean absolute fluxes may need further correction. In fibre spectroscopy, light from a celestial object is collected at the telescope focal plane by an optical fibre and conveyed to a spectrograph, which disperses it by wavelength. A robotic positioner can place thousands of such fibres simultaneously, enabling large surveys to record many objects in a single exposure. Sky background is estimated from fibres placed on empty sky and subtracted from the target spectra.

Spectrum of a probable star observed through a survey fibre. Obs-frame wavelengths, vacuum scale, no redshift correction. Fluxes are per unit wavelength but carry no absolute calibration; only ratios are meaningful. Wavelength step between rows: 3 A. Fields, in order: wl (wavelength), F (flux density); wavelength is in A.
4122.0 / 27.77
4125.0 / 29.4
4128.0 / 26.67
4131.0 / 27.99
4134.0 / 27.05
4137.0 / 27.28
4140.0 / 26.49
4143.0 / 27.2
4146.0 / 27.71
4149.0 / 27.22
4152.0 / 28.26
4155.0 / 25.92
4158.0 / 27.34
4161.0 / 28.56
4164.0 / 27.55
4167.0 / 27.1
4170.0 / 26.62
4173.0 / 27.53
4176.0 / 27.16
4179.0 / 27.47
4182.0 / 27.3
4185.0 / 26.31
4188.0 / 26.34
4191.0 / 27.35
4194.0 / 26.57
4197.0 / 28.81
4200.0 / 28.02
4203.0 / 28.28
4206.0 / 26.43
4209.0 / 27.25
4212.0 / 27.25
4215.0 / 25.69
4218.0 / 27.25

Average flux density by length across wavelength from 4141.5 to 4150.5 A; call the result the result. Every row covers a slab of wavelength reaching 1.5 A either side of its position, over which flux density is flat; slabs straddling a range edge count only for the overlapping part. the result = 27.4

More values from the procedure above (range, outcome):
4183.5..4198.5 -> 27.1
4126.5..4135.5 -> 27.2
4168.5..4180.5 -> 27.2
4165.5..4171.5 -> 26.9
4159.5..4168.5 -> 27.7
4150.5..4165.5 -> 27.5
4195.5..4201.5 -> 28.4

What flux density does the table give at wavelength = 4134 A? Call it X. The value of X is 27.05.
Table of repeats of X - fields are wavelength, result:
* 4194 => 26.57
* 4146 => 27.71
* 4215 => 25.69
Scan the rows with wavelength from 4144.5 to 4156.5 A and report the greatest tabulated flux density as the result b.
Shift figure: 28.26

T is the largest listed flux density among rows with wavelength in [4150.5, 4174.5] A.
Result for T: 28.56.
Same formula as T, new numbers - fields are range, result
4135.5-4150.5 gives 27.71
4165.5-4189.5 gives 27.53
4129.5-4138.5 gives 27.99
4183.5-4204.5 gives 28.81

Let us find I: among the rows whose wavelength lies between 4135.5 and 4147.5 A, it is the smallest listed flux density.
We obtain 26.49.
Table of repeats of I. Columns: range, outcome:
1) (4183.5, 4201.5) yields 26.31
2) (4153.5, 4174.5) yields 25.92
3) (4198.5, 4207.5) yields 26.43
